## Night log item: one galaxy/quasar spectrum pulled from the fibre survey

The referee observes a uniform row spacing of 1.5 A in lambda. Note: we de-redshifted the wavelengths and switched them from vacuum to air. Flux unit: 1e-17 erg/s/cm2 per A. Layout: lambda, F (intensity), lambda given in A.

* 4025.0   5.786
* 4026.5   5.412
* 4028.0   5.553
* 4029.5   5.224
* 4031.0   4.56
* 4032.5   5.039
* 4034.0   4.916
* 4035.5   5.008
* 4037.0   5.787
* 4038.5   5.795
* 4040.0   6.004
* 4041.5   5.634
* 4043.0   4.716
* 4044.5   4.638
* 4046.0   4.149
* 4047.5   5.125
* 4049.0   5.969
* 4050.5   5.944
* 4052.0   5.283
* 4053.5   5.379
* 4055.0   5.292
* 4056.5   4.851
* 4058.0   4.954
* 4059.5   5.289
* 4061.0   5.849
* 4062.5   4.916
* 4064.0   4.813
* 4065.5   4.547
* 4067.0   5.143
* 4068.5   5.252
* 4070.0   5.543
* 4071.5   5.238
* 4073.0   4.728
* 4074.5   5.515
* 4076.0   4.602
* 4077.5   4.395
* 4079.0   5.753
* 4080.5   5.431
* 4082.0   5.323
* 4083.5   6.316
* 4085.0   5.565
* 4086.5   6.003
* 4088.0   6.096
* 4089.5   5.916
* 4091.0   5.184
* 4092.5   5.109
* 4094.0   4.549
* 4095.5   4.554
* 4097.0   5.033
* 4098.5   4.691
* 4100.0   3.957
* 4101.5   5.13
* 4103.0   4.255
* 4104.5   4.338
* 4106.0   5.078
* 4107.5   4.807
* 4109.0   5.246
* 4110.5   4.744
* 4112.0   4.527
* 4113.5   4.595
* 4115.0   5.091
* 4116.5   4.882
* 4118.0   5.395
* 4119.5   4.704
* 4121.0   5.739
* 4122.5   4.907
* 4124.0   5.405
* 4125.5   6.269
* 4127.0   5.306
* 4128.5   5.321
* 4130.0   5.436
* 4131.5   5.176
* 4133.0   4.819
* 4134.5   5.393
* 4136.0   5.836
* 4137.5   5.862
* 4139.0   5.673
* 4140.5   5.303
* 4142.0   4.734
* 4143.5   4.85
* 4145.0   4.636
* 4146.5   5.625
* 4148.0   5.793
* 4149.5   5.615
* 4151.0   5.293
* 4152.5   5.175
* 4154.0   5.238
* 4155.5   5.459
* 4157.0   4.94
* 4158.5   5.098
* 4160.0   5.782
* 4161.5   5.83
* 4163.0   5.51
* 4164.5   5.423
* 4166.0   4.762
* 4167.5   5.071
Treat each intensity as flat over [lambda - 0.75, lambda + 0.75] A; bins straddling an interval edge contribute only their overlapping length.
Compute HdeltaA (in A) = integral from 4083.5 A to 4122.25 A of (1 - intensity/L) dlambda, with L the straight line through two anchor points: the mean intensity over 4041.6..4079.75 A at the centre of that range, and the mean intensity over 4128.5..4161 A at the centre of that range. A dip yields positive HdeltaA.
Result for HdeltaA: 1.4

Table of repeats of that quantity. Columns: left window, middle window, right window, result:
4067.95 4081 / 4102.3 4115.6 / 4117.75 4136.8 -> 1.4 A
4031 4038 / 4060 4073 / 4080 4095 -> 0.6 A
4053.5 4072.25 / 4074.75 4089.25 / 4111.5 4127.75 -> -1.0 A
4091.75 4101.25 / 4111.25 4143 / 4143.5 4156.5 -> -1.3 A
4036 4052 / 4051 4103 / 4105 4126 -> 0.6 A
